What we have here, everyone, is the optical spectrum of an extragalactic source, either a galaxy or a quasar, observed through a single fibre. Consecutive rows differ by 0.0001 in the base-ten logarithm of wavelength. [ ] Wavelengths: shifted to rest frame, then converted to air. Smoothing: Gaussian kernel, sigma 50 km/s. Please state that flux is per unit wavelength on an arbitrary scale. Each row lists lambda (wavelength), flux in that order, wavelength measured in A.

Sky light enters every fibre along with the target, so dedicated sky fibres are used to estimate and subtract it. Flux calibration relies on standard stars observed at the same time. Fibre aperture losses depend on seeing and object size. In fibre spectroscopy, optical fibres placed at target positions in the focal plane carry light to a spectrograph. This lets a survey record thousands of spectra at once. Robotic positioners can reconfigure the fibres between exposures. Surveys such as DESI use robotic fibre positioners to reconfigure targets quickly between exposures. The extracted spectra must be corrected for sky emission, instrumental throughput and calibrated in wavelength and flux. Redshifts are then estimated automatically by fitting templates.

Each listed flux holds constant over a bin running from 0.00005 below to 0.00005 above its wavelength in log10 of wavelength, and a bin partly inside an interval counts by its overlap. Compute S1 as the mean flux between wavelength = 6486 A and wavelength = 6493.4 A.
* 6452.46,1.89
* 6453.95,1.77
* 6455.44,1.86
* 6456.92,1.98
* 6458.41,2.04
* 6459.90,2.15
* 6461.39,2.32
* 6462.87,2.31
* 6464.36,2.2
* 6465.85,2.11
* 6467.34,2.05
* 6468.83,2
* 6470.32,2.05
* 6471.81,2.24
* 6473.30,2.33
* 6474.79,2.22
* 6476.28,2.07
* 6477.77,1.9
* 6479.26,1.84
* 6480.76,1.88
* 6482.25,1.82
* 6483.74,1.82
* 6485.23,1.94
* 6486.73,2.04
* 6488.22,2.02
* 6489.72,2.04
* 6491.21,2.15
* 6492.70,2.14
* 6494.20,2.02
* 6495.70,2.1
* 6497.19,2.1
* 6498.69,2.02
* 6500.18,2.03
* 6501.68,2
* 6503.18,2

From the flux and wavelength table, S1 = 2.08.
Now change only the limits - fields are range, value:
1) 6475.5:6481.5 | 1.92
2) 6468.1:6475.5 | 2.17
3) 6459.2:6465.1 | 2.25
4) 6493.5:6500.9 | 2.06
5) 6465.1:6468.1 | 2.08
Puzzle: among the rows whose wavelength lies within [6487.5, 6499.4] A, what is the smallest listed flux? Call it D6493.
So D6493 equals 2.02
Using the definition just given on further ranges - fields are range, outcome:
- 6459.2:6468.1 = 2.05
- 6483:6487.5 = 1.82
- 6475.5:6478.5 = 1.9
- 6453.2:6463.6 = 1.77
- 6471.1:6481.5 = 1.84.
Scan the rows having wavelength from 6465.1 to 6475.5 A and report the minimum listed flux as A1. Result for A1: 2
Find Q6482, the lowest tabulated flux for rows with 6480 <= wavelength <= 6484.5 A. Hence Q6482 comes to 1.82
